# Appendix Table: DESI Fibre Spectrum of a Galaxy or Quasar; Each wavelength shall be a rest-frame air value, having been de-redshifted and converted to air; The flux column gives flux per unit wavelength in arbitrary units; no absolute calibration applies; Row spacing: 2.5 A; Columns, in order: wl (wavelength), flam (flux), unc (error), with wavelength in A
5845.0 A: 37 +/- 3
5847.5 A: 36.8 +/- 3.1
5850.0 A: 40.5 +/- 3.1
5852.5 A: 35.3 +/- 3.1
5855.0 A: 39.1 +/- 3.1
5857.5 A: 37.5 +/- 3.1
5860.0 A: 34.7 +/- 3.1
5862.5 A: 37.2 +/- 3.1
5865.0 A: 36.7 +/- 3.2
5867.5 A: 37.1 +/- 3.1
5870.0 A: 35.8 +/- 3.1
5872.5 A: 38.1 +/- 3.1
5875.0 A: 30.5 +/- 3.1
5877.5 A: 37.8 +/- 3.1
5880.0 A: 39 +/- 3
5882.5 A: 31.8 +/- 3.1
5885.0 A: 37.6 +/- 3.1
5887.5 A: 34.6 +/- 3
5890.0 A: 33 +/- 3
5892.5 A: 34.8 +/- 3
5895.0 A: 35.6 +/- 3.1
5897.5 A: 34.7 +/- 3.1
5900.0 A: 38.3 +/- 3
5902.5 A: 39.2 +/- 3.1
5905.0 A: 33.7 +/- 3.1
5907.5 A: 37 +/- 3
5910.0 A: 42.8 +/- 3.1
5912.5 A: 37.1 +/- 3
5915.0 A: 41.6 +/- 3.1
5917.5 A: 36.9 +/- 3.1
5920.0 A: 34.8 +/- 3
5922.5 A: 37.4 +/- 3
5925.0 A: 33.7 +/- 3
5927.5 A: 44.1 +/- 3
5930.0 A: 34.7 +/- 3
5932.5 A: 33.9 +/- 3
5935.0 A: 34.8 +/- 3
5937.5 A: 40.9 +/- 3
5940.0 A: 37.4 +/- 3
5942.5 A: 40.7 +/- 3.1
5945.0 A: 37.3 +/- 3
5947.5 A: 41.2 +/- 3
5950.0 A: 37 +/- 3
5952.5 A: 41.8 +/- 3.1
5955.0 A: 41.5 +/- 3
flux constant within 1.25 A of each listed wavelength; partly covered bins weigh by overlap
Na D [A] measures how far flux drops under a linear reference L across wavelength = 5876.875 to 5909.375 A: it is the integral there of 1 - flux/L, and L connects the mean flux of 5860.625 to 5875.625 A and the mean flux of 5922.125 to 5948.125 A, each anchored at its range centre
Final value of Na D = 0.6 A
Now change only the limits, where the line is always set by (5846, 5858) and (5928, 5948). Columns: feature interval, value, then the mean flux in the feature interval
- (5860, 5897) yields 2.13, 35.6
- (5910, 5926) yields 0.14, 37.4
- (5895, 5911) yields 0.17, 37.4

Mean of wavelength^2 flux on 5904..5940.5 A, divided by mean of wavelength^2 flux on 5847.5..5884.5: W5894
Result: 1.0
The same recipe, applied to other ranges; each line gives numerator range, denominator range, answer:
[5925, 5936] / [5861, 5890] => 1.04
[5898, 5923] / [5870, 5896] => 1.08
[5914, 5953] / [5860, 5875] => 1.07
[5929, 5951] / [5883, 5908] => 1.07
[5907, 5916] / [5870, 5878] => 1.14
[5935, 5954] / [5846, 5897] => 1.11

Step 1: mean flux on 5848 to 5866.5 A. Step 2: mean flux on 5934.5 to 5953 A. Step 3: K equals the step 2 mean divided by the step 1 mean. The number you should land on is 1.04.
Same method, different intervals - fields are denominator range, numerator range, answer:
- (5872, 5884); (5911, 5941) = 1.06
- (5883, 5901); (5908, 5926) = 1.07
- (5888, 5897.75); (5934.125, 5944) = 1.12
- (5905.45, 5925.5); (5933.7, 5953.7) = 1.03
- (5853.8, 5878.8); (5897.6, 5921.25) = 1.04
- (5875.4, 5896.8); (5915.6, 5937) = 1.04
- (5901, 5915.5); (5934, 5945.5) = 1.00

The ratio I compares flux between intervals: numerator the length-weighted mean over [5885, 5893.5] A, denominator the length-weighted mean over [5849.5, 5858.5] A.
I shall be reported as 0.9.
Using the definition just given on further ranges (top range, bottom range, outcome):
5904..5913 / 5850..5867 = 1.02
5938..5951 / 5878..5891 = 1.10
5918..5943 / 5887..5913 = 1.02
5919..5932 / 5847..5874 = 0.99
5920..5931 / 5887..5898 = 1.08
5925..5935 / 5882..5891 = 1.07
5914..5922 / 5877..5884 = 1.04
